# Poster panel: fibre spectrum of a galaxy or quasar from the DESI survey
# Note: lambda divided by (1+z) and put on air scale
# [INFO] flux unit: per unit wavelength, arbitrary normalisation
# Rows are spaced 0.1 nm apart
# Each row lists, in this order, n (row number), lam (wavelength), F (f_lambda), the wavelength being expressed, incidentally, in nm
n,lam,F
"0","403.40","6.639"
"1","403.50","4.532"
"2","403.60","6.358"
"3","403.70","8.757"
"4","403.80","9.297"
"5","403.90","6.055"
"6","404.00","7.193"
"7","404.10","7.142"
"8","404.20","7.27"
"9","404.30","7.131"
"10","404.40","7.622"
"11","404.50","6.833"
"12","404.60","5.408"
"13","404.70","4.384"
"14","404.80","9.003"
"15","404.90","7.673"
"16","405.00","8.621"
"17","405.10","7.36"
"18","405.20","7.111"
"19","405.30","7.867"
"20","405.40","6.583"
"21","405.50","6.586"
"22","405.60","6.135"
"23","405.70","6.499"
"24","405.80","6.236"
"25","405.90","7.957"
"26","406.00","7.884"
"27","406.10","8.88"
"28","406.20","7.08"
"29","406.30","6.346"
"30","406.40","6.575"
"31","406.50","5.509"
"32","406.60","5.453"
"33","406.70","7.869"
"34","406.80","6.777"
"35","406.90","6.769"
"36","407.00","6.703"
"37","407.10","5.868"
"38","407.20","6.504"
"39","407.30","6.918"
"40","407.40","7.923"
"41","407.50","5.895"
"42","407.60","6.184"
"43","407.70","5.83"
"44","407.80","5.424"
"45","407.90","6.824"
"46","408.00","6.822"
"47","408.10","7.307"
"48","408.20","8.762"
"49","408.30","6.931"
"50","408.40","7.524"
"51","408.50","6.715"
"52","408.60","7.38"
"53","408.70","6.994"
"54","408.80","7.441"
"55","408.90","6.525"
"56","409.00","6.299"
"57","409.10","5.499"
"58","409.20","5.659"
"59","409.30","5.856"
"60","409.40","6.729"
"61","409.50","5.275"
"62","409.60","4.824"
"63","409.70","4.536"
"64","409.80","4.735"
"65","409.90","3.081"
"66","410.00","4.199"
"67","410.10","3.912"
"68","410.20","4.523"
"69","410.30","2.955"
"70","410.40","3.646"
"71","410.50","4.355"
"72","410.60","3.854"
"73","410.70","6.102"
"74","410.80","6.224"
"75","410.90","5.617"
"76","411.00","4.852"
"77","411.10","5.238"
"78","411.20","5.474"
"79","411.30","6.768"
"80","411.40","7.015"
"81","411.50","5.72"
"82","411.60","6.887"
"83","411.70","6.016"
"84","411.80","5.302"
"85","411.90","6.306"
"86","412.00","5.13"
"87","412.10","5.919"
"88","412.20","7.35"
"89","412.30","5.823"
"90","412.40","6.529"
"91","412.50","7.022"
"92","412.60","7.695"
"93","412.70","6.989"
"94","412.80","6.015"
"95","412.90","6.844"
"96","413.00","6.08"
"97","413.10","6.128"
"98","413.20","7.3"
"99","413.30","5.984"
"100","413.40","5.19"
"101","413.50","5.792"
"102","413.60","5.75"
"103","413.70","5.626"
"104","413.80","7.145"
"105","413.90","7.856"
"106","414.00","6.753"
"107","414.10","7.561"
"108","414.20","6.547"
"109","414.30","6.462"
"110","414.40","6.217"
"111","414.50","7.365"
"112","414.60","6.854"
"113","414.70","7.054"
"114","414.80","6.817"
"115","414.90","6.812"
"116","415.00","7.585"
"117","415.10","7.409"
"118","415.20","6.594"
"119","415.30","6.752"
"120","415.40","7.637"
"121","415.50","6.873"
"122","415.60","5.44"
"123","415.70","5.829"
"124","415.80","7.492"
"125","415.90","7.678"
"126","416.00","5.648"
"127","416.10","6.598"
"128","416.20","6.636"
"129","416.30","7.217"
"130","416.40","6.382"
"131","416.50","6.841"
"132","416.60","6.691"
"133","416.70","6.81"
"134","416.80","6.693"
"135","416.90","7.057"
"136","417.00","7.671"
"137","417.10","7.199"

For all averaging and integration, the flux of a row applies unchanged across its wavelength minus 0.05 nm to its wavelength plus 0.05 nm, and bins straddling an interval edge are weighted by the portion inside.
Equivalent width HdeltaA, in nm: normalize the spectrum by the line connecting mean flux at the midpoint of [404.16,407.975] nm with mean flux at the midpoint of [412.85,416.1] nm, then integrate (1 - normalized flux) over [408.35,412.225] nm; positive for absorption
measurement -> 0.66 nm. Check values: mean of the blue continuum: 6.83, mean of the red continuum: 6.66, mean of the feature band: 5.59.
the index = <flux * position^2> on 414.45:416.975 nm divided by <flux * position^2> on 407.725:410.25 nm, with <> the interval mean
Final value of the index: 1.18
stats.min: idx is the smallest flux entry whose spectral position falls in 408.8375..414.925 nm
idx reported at 2.955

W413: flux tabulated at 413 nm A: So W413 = 6.08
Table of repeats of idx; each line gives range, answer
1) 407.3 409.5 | 5.275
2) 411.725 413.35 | 5.13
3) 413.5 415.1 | 5.626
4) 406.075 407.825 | 5.424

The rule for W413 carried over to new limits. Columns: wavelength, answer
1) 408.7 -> 6.994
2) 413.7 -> 5.626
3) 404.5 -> 6.833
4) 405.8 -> 6.236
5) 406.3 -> 6.346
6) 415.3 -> 6.752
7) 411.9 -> 6.306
